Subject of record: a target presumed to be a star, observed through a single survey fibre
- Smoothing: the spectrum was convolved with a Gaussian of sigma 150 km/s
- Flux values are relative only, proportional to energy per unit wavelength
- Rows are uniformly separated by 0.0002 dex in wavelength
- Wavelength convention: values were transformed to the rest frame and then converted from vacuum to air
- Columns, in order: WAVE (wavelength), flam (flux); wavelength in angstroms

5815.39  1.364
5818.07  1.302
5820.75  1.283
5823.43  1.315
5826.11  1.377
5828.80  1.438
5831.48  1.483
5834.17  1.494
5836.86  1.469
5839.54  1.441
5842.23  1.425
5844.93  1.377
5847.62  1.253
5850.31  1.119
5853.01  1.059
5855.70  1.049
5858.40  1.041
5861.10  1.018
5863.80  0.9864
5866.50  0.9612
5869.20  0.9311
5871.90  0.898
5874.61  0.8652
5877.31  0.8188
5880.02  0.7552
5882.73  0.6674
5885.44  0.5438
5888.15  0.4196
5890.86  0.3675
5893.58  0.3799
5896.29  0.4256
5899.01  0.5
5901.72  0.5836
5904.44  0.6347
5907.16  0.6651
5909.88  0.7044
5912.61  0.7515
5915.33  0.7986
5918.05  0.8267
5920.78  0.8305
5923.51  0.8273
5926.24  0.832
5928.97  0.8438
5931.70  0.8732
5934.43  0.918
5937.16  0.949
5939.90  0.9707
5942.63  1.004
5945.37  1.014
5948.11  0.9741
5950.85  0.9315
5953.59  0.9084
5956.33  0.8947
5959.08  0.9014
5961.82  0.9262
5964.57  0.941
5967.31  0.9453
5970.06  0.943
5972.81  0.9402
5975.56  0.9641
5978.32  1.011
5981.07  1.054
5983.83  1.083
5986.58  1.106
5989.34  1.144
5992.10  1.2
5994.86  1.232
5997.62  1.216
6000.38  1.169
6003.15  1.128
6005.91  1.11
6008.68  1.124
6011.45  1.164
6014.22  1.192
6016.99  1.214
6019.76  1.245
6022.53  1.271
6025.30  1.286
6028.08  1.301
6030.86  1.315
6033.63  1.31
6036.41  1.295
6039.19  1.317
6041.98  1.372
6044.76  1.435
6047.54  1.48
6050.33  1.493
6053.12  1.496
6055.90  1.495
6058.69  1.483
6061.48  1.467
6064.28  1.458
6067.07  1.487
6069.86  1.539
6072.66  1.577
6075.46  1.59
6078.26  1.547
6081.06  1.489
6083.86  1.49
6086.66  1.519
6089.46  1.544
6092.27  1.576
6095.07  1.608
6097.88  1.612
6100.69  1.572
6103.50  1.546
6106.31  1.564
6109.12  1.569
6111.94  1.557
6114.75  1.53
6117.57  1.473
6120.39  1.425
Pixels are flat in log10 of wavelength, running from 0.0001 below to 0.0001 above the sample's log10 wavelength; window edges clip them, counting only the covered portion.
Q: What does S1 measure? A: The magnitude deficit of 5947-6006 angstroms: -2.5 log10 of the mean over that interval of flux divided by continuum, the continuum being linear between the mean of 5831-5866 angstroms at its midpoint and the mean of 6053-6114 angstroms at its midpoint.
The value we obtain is 0.33 mag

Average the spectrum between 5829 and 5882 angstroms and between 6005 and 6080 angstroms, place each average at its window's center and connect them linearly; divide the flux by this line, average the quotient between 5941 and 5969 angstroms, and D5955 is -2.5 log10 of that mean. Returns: 0.31 mag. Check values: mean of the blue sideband 1.13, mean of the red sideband 1.38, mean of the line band 0.944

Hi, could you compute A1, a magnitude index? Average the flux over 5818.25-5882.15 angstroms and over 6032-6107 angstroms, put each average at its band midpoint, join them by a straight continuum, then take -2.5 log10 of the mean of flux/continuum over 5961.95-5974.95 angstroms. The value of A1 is 0.384 mag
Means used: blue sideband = 1.16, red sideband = 1.49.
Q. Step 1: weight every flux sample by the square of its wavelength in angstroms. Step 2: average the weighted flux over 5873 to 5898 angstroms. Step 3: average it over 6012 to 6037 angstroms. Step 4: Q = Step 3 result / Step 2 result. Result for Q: 2.3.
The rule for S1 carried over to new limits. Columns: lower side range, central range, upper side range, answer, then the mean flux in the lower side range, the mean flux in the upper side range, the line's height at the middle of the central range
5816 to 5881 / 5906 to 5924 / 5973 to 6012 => 0.43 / 1.18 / 1.12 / 1.15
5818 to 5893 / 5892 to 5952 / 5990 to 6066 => 0.43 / 1.06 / 1.31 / 1.16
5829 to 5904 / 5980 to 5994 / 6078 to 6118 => 0.12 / 0.941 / 1.55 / 1.26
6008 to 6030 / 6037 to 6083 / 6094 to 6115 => -0.06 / 1.23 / 1.57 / 1.39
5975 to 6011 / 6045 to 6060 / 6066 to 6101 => -0.06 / 1.12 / 1.55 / 1.4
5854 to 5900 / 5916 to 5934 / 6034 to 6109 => 0.11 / 0.747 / 1.5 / 0.933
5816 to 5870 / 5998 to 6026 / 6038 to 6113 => 0.21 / 1.25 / 1.51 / 1.44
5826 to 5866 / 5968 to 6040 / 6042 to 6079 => 0.23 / 1.26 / 1.5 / 1.43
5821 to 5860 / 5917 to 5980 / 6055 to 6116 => 0.46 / 1.31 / 1.54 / 1.41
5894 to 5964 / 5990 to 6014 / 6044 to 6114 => -0.01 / 0.816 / 1.53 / 1.16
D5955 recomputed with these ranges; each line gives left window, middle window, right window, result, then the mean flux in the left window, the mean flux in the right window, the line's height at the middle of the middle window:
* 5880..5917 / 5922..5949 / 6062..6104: -0.19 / 0.582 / 1.54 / 0.774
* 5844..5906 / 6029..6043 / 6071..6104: 0.04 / 0.806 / 1.56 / 1.37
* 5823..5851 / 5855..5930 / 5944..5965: 0.50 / 1.39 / 0.936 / 1.18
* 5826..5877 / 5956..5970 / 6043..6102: 0.41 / 1.18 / 1.52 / 1.35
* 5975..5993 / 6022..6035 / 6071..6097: -0.01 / 1.08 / 1.55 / 1.29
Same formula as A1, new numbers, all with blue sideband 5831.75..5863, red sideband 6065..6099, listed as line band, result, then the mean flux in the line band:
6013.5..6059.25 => 0.104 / 1.35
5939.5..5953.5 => 0.376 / 0.973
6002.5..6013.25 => 0.269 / 1.13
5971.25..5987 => 0.357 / 1.02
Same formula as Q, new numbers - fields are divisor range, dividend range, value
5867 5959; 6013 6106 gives 1.97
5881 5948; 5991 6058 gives 1.84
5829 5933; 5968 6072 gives 1.48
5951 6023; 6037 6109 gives 1.45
